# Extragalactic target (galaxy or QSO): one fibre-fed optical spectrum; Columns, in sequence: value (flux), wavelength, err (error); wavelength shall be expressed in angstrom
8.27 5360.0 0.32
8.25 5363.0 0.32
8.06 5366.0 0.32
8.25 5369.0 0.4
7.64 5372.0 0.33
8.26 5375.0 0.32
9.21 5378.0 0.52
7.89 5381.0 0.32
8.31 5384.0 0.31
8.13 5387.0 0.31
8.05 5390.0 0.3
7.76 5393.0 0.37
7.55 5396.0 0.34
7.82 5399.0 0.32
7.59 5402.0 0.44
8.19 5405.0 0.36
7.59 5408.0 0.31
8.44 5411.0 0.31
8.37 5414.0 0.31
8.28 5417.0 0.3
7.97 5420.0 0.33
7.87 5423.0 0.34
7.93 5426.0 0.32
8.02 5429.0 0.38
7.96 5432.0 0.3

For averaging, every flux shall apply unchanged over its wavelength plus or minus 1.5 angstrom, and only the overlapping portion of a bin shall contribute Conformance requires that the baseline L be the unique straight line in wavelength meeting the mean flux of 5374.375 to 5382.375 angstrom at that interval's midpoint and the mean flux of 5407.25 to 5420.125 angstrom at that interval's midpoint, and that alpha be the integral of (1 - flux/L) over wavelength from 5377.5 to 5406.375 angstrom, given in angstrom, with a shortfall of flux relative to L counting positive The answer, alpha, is 1.2 angstrom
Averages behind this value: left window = 8.48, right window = 8.18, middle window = 8.01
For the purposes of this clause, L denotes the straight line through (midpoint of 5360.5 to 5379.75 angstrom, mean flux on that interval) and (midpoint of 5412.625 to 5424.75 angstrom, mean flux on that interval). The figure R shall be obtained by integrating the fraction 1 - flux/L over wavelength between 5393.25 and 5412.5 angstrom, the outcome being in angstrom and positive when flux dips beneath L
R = 0.7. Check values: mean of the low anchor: 8.27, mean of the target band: 7.86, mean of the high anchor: 8.12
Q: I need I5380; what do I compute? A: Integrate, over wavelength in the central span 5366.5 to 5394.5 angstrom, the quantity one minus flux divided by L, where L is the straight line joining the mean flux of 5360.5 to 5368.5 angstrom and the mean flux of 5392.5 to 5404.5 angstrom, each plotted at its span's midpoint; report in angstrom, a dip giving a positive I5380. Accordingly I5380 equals -0.71 angstrom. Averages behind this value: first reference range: 8.18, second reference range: 7.72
